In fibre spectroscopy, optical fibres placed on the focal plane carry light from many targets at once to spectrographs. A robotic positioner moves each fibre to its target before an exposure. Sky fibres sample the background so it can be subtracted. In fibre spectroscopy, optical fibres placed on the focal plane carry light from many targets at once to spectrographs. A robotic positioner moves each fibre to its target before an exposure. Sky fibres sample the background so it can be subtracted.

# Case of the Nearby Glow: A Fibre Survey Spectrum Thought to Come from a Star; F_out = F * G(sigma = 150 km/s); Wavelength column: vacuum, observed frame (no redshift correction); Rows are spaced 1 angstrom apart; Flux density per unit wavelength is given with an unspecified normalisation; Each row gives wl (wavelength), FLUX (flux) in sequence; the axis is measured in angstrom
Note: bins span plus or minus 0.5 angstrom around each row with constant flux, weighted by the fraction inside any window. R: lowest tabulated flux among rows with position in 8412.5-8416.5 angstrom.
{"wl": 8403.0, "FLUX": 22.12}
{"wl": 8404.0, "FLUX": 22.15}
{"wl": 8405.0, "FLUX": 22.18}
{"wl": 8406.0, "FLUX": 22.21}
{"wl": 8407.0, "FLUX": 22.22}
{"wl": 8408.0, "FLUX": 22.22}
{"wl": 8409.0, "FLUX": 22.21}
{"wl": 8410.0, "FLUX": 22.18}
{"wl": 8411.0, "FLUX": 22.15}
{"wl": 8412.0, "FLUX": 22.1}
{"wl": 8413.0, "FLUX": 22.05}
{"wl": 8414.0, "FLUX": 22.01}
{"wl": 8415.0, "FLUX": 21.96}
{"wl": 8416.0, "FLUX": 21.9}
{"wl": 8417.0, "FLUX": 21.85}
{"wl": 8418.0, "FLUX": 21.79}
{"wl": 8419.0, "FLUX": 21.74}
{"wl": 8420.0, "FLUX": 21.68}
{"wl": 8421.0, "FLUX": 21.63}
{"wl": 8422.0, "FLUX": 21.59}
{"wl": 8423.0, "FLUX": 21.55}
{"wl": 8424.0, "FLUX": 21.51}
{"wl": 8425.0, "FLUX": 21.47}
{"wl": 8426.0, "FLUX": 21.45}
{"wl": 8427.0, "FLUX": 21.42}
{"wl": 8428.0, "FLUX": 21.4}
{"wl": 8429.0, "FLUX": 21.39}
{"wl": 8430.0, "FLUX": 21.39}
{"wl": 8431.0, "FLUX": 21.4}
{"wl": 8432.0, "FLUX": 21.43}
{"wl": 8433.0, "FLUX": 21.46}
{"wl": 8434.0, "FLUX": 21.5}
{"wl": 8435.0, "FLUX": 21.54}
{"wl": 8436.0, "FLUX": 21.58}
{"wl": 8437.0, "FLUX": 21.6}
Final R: 21.9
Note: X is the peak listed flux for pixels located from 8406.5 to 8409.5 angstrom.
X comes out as 22.22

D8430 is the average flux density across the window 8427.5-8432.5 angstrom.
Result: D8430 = 21.4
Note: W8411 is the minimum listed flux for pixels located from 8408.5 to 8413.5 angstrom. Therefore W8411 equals 22.05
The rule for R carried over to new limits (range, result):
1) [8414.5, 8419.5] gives 21.74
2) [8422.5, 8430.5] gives 21.39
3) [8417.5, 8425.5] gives 21.47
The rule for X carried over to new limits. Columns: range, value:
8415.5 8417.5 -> 21.9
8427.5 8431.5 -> 21.4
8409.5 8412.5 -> 22.18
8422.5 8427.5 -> 21.55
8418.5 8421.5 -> 21.74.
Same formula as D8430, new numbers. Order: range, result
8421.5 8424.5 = 21.6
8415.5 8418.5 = 21.8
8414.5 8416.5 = 21.9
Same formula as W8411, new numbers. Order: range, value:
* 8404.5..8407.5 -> 22.18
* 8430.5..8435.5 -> 21.4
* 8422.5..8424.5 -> 21.51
